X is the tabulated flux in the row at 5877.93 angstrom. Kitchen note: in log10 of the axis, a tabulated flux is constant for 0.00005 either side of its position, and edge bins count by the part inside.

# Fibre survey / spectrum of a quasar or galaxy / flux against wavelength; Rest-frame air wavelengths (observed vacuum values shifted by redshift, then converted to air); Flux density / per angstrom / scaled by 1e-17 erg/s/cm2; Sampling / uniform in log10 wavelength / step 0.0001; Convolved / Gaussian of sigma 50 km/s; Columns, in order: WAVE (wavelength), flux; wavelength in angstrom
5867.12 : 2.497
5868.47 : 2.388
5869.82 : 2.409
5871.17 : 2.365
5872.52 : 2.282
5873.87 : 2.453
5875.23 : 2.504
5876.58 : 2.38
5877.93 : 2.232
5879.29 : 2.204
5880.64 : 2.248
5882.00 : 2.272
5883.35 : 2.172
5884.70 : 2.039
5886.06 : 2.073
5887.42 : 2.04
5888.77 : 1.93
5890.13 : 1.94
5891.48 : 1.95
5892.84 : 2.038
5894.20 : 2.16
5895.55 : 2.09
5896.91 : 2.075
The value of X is 2.232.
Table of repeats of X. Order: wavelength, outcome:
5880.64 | 2.248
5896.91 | 2.075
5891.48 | 1.95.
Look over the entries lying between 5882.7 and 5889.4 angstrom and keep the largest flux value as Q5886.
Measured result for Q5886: 2.172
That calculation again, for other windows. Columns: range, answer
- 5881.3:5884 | 2.272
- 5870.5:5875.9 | 2.504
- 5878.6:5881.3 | 2.248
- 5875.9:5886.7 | 2.38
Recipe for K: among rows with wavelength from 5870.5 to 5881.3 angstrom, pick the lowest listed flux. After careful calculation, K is 2.204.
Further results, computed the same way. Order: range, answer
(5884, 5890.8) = 1.93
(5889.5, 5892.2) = 1.94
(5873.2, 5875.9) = 2.453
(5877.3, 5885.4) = 2.039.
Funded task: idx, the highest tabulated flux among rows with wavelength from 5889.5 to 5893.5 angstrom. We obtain 2.038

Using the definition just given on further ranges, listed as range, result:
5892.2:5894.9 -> 2.16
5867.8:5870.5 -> 2.409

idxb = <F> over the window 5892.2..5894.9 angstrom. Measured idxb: 2.1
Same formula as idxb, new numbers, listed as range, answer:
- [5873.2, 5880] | 2.35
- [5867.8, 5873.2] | 2.36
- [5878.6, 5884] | 2.22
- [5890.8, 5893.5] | 2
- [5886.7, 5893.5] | 1.98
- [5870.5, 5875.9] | 2.4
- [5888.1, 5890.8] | 1.93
